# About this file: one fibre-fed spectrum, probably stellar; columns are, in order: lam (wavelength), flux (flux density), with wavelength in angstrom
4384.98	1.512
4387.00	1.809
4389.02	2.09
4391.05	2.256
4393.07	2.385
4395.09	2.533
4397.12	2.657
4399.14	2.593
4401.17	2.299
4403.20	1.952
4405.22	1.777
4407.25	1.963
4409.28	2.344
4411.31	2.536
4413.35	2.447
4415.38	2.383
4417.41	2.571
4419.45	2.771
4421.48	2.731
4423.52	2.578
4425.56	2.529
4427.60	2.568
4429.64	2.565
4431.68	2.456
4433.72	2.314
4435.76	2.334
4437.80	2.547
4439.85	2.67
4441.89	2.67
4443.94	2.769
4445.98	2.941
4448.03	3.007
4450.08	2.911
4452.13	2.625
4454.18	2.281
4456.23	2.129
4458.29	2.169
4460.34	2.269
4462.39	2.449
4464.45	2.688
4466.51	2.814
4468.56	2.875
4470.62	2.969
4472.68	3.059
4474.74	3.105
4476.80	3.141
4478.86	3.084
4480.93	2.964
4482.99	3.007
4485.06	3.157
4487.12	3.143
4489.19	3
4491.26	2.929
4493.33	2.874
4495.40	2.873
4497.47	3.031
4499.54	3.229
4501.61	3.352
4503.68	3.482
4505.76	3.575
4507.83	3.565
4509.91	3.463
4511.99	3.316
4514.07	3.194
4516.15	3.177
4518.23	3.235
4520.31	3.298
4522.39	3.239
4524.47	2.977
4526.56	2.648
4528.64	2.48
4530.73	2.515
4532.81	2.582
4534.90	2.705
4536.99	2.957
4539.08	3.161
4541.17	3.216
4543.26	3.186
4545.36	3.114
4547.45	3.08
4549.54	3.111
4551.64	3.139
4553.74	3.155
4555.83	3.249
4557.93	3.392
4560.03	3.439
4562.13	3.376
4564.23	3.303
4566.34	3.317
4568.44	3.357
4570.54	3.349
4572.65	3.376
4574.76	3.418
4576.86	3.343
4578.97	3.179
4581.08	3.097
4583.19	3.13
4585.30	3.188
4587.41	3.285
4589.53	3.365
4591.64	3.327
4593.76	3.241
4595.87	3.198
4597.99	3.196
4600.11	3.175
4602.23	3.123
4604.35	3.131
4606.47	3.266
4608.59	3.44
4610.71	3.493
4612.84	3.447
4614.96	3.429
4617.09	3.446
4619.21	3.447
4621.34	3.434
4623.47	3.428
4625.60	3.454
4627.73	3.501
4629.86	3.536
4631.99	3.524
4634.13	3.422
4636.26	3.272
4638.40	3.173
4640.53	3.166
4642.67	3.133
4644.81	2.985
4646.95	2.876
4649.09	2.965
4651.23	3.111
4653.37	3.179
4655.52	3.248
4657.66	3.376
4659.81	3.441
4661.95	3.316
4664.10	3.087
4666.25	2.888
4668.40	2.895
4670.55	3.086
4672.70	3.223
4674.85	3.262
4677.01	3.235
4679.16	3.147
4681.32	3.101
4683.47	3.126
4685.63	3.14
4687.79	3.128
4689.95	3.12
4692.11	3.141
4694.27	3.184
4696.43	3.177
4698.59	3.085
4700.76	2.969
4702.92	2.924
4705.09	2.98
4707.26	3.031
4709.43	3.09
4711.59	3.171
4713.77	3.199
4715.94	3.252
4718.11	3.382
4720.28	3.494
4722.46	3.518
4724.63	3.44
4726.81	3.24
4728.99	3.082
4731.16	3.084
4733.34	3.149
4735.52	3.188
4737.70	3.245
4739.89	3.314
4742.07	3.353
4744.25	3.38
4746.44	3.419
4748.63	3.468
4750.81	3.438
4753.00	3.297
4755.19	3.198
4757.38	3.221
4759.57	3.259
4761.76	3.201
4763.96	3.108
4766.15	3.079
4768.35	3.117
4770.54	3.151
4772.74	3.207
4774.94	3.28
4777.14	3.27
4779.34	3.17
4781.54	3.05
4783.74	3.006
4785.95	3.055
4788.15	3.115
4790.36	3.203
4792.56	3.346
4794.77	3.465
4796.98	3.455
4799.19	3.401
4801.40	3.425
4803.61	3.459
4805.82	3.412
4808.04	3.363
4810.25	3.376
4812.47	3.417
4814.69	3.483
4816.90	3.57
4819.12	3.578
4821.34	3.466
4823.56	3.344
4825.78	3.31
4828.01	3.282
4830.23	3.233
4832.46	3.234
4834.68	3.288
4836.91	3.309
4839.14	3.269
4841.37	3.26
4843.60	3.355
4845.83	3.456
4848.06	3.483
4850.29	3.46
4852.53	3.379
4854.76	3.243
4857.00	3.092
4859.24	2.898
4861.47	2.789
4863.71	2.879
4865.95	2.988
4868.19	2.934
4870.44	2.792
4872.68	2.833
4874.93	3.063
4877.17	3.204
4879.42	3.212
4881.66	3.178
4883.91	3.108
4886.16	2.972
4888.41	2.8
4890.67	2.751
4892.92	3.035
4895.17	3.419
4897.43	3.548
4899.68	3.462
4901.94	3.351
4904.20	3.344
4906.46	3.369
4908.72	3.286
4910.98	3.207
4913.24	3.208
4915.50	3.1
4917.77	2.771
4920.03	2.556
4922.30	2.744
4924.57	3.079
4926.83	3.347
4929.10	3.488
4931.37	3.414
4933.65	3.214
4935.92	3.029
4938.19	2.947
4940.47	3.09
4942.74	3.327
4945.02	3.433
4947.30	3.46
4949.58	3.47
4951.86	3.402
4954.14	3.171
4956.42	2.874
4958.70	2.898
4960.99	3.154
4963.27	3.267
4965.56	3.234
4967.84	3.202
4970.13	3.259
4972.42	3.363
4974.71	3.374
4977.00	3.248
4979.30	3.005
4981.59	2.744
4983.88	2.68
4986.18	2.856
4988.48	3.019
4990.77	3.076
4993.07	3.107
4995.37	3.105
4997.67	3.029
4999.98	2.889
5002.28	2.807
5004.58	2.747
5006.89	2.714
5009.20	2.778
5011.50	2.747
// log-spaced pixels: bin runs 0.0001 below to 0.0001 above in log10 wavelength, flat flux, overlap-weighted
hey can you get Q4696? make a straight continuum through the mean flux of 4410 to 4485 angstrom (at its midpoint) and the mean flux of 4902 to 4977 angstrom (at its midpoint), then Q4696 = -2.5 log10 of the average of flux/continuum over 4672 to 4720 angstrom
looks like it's -0.08 mag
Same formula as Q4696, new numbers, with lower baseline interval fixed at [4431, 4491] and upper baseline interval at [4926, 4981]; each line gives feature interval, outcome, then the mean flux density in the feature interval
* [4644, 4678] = -0.07 mag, 3.14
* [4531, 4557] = -0.08 mag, 3.04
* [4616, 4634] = -0.19 mag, 3.47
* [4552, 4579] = -0.17 mag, 3.33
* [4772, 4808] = -0.07 mag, 3.27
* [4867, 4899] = 0.03 mag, 3.07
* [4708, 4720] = -0.08 mag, 3.23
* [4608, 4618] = -0.19 mag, 3.45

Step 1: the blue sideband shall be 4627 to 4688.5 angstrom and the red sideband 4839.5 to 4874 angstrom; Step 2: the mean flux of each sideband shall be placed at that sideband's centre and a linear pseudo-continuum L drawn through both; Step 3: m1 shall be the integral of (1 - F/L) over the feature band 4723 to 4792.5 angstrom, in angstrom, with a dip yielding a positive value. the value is -1.4 angstrom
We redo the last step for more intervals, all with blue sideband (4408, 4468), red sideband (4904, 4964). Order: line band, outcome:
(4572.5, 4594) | -4.2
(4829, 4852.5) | -2.2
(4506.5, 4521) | -3.7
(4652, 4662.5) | -1.8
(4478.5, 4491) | -2.1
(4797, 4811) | -1.9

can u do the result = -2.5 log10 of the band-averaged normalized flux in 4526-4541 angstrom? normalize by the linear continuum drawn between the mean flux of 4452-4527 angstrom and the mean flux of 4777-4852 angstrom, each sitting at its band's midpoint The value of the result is 0.11 mag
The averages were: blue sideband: 2.99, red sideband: 3.34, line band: 2.75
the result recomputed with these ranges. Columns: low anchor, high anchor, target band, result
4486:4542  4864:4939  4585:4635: -0.09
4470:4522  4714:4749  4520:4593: 0.02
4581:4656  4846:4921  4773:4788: 0.01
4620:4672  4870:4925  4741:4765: -0.04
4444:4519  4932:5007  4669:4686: -0.05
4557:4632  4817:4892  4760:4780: 0.02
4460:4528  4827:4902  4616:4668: -0.05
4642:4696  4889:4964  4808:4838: -0.07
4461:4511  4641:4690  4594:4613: -0.05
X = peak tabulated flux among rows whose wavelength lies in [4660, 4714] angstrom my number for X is 3.316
